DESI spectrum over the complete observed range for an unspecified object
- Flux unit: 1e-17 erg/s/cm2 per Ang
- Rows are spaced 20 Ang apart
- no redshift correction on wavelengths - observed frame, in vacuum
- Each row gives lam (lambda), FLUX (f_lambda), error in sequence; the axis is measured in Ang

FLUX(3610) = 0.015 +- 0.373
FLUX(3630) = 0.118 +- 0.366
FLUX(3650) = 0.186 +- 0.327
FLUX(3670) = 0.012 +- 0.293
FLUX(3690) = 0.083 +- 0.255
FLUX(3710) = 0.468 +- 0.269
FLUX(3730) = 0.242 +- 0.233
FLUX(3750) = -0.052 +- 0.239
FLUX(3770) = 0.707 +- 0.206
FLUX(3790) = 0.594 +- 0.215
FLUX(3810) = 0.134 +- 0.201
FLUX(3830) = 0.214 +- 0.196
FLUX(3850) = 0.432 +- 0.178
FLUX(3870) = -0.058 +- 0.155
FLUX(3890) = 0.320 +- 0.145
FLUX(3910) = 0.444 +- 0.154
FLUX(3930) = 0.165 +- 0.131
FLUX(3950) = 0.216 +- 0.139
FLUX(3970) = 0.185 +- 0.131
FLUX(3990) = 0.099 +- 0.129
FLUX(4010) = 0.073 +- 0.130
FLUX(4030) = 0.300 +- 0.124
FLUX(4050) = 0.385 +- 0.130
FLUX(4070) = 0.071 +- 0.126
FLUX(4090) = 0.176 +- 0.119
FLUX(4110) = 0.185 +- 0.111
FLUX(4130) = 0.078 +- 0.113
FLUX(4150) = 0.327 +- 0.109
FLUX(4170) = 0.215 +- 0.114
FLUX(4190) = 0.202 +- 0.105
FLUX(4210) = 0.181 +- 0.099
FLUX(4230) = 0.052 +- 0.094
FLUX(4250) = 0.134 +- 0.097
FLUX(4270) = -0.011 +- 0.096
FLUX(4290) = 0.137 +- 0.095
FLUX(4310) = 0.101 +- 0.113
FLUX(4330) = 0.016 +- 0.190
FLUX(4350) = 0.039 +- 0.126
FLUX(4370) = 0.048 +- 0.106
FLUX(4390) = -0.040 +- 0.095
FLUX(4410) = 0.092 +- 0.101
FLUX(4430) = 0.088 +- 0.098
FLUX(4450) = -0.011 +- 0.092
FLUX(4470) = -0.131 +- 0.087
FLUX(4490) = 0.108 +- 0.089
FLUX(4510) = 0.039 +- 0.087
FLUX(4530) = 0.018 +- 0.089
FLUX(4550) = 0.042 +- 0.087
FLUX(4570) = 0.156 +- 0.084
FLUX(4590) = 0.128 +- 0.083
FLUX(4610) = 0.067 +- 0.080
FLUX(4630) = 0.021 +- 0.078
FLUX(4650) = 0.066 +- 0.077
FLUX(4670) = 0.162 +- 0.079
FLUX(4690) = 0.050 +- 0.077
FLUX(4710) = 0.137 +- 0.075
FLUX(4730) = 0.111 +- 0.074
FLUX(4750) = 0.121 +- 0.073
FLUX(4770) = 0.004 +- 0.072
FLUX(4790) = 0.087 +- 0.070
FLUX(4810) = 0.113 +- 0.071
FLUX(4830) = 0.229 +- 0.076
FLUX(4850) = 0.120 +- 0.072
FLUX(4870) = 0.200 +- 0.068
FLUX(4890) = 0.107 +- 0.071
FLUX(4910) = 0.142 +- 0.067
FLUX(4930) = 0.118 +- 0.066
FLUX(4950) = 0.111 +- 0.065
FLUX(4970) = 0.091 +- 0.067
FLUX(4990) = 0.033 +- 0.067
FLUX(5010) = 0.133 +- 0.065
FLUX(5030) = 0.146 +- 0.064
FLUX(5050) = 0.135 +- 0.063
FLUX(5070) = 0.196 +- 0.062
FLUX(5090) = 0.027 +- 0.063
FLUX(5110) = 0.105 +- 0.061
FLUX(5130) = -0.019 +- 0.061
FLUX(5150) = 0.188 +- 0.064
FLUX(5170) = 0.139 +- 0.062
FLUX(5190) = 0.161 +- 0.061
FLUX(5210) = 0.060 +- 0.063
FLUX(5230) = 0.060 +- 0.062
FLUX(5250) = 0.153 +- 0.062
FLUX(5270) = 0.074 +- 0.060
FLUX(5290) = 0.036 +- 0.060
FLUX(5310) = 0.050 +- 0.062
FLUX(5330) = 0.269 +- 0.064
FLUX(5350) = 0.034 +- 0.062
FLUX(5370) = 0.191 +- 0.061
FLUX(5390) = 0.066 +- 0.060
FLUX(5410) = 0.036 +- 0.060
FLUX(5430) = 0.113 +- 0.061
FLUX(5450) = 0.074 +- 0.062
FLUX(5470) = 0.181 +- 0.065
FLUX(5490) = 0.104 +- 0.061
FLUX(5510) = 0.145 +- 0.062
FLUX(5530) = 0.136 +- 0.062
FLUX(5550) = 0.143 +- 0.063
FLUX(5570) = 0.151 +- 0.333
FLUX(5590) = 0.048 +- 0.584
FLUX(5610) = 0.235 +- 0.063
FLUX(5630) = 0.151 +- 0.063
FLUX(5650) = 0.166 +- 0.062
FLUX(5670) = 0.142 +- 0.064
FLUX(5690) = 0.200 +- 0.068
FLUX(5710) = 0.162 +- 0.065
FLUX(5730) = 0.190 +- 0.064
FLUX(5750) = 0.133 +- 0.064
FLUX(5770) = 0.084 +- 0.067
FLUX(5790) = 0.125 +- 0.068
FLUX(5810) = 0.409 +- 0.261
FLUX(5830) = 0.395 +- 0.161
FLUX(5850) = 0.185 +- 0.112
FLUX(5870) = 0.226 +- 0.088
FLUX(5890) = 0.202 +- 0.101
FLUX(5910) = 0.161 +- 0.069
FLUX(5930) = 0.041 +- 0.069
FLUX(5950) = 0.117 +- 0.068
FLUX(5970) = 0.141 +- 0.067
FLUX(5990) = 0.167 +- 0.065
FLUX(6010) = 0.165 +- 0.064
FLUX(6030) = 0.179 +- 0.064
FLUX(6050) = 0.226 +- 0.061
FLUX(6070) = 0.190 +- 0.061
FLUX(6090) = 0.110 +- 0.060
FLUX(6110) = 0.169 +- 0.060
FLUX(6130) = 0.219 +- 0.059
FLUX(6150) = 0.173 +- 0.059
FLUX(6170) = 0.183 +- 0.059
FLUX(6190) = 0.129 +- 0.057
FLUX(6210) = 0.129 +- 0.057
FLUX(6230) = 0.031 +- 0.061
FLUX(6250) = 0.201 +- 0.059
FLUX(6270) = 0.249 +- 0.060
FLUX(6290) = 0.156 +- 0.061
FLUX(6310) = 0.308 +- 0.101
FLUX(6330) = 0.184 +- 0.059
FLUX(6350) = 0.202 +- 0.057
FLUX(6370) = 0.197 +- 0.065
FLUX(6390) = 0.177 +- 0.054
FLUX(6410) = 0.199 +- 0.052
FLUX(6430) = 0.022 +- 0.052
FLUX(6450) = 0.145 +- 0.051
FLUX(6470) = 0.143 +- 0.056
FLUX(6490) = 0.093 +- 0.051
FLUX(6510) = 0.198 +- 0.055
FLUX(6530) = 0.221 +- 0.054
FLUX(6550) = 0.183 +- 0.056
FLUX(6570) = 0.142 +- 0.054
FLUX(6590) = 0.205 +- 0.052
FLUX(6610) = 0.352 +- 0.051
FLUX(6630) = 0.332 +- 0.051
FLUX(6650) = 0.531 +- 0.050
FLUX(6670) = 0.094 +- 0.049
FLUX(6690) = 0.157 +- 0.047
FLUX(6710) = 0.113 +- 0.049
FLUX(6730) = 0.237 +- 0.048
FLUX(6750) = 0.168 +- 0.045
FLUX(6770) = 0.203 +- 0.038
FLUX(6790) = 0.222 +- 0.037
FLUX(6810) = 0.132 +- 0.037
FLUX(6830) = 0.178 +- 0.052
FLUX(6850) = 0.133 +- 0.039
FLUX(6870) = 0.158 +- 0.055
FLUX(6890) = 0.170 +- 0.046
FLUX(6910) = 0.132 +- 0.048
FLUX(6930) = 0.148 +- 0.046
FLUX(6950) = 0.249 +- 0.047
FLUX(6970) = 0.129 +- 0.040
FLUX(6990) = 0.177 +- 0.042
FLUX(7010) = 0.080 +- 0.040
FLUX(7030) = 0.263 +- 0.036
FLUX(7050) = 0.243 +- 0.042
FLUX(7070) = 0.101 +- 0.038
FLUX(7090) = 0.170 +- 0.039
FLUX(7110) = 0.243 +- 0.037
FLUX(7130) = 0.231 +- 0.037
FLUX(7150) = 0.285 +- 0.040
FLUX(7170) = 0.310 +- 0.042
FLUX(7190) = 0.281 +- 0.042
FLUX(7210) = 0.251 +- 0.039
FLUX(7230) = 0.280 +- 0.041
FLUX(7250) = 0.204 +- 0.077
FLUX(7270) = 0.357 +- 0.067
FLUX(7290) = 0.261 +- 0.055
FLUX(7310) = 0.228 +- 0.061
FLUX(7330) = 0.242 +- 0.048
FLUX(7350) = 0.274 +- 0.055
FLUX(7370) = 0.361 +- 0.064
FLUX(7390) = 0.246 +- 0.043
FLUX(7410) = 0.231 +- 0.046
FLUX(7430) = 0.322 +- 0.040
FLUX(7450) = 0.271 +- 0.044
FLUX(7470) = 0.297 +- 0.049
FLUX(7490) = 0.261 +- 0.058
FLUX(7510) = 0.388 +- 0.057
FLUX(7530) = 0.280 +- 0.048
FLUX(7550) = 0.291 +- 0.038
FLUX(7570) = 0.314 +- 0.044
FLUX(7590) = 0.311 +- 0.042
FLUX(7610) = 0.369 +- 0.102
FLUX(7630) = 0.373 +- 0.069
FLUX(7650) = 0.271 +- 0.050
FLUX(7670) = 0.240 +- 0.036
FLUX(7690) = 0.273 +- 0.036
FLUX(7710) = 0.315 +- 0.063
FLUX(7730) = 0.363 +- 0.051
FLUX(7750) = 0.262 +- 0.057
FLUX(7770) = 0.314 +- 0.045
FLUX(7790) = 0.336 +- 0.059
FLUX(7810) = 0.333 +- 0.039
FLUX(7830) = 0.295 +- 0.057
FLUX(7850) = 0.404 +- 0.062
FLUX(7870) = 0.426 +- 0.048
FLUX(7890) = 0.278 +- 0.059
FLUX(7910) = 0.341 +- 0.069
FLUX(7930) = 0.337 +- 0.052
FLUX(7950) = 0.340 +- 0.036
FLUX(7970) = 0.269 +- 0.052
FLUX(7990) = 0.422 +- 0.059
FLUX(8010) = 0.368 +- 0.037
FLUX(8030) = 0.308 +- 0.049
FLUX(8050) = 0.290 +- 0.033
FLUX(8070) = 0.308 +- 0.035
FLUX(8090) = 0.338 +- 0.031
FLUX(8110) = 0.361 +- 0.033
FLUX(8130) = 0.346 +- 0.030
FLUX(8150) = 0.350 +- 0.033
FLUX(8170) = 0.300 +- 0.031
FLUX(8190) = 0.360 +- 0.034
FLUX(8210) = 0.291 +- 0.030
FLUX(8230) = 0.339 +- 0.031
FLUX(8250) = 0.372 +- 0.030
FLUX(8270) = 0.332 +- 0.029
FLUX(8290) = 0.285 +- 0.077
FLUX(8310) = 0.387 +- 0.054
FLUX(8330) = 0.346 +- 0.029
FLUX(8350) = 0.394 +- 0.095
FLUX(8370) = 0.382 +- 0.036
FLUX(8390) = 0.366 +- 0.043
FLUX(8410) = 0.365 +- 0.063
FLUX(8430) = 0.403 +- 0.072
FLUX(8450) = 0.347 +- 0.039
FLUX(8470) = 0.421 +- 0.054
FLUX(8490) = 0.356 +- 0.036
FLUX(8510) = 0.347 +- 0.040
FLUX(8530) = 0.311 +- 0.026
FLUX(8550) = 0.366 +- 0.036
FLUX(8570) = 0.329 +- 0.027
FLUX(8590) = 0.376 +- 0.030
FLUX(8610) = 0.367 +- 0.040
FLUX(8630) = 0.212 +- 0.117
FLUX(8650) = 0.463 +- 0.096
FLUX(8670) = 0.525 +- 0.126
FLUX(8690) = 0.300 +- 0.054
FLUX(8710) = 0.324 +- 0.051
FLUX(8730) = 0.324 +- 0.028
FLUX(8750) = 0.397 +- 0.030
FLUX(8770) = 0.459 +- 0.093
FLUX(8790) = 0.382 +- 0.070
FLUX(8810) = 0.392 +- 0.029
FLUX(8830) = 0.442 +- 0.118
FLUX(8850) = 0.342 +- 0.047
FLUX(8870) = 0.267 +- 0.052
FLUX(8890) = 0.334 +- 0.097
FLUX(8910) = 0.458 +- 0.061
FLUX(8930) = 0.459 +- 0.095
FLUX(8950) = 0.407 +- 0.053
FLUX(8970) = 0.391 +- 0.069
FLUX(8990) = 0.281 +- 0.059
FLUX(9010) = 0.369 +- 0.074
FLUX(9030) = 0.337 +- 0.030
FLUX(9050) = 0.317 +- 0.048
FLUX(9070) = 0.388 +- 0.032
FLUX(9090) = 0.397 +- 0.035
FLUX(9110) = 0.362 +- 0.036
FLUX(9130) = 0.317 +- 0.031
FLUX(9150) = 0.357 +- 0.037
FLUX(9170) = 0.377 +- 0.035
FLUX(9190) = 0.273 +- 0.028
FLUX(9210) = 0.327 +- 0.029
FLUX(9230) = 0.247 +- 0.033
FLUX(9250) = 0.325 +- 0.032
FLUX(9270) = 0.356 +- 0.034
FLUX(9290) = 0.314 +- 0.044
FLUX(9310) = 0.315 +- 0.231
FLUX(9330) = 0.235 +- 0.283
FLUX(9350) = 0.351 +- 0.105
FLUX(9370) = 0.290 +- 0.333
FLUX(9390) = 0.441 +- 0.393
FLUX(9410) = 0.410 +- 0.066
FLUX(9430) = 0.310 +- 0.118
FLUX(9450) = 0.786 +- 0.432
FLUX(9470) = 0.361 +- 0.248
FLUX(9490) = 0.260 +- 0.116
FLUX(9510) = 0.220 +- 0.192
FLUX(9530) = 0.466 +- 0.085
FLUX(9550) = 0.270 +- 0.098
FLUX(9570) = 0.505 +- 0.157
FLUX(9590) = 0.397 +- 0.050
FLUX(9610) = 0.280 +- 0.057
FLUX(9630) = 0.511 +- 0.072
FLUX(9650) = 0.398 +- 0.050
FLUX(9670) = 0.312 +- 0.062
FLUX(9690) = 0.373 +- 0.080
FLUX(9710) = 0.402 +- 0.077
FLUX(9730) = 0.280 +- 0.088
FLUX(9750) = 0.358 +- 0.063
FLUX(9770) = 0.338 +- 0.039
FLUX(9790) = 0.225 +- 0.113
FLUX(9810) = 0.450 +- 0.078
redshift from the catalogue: 0.781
